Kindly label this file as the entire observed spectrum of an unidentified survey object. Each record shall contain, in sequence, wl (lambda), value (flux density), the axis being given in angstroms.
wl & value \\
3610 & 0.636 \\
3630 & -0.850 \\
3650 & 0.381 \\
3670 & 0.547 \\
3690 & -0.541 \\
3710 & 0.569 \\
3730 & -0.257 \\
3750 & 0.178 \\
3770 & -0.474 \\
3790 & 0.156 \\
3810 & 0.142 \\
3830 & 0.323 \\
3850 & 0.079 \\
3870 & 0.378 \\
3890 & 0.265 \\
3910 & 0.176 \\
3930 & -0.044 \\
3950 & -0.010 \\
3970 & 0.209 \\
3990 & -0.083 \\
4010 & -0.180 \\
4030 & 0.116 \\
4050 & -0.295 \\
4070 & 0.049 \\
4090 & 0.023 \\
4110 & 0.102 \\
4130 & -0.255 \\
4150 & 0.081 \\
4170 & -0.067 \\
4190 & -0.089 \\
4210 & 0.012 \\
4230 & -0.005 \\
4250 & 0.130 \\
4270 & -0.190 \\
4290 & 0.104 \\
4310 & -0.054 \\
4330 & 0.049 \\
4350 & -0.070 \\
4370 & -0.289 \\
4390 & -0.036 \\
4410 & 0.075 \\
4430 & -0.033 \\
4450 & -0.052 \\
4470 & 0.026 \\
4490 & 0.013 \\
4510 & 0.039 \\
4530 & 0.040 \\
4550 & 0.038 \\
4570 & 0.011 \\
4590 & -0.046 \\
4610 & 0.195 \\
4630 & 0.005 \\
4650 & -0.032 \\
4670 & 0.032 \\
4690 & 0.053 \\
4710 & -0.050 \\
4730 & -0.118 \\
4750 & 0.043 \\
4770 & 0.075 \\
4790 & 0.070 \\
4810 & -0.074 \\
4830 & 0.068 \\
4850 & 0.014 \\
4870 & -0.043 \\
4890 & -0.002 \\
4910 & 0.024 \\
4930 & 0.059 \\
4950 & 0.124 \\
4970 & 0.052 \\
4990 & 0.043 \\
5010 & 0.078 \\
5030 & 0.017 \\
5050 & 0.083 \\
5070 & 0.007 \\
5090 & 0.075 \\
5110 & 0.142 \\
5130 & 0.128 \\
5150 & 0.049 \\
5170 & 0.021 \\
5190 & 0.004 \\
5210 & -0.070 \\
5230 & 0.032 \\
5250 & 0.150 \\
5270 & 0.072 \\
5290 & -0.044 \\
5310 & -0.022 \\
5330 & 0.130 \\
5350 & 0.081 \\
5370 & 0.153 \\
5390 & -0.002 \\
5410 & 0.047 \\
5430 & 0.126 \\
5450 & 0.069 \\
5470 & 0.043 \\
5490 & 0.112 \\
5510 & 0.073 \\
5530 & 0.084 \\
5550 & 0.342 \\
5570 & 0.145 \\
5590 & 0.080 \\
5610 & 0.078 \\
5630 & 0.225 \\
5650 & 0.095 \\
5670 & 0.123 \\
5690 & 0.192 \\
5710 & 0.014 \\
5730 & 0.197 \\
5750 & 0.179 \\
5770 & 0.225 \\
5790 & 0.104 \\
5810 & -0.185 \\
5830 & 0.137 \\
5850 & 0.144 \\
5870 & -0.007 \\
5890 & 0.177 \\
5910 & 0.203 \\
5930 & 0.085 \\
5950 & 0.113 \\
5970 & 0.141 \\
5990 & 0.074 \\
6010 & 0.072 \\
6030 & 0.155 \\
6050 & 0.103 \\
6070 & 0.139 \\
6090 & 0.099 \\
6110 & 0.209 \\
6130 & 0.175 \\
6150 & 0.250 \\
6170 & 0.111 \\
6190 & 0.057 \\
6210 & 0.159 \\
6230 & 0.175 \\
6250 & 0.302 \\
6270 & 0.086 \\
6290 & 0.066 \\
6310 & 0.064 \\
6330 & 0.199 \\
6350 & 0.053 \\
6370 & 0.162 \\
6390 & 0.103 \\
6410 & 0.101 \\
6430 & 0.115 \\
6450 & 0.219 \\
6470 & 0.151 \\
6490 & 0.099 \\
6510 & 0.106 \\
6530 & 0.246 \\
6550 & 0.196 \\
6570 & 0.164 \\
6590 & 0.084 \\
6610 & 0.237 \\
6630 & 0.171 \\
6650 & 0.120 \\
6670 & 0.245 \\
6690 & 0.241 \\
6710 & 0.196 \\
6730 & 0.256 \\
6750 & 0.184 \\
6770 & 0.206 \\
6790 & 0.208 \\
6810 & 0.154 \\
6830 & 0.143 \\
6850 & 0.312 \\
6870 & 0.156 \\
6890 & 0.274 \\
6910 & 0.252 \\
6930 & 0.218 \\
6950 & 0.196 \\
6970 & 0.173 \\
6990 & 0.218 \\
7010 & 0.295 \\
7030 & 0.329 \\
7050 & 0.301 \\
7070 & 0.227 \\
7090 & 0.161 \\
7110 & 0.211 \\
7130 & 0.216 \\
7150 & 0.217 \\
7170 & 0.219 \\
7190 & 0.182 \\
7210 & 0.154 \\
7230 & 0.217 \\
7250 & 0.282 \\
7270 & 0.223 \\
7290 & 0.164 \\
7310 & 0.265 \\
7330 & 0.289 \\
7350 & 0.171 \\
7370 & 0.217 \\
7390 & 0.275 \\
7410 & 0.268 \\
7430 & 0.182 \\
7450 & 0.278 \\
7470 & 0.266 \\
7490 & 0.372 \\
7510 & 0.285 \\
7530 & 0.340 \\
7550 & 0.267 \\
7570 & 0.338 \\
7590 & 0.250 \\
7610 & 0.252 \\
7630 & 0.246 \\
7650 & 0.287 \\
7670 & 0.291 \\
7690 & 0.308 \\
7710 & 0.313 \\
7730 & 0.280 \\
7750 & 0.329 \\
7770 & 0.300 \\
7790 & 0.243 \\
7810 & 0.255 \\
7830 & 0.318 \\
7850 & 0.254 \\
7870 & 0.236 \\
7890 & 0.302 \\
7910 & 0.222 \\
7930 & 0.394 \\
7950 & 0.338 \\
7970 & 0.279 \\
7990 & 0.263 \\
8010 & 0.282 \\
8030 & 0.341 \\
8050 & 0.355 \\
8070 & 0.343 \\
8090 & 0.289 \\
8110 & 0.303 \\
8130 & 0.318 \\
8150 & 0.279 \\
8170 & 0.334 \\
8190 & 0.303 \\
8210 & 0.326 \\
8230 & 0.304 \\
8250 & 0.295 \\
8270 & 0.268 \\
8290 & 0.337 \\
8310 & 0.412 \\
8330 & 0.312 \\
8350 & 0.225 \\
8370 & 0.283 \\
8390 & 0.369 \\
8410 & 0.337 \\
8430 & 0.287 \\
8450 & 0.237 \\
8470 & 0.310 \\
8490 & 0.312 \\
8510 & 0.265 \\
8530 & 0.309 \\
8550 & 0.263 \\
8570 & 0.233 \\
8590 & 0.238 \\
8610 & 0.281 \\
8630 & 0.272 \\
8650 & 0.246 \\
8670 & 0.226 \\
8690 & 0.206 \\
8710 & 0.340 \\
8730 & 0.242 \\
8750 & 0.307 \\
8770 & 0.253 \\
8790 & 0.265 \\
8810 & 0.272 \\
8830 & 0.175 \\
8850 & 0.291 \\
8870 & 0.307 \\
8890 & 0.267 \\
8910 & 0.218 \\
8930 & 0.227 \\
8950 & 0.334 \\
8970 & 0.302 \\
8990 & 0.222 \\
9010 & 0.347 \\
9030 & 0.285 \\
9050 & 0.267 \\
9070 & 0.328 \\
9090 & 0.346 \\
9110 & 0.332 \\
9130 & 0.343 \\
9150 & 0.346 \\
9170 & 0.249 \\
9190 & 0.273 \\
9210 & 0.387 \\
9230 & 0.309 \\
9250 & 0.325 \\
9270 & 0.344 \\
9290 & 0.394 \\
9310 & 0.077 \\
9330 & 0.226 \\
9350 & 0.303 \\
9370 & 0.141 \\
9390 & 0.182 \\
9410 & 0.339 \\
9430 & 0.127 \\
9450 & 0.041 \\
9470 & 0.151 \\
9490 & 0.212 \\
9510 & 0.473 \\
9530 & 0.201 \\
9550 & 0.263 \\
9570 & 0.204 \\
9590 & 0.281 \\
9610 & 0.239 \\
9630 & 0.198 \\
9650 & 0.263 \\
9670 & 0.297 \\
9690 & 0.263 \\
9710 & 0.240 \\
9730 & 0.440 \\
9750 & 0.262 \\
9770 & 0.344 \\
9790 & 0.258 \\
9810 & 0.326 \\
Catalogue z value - 0.674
